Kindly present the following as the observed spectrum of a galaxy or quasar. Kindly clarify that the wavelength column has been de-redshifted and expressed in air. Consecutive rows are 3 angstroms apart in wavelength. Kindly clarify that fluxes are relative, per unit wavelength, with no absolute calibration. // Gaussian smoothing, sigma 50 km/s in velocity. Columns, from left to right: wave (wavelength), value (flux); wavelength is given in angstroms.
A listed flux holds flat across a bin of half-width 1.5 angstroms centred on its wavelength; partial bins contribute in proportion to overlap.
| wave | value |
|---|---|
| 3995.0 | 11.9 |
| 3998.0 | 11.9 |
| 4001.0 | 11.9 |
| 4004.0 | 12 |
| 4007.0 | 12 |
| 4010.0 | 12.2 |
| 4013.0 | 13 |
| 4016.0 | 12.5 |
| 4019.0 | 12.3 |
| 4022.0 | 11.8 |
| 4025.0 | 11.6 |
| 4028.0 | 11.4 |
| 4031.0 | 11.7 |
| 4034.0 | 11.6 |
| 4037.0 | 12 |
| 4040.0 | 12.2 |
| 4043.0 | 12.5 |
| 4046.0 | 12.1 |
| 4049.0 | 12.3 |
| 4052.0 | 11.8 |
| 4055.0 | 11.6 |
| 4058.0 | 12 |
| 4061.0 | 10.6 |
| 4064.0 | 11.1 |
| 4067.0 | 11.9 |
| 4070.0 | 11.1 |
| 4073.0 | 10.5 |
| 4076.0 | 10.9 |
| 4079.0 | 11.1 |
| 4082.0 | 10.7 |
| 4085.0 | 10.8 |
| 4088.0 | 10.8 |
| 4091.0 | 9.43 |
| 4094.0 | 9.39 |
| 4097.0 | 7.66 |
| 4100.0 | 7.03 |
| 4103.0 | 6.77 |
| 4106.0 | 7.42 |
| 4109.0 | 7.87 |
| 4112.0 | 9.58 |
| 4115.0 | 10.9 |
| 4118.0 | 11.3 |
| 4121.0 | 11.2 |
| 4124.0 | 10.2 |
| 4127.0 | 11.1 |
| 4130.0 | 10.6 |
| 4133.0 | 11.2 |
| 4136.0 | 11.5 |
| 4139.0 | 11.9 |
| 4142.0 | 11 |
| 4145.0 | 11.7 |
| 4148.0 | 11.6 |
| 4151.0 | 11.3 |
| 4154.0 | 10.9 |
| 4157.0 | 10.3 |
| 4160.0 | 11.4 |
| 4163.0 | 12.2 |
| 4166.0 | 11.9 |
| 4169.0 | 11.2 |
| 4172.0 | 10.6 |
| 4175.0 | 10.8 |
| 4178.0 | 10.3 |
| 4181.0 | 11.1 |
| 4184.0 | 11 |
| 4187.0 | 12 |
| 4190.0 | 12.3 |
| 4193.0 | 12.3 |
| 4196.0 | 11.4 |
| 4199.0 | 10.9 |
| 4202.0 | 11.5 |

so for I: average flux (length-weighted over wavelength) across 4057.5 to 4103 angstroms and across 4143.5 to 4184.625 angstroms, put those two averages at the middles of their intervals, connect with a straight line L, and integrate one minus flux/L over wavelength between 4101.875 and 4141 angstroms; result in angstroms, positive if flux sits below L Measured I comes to 1.9 angstroms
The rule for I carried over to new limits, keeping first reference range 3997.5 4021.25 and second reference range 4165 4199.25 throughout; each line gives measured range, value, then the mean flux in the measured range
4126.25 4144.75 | 0.5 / 11.3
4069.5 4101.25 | 5.1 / 9.93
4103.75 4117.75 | 3.2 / 9.04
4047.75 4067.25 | 0.6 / 11.6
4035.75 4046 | -0.1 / 12.2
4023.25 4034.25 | 0.5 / 11.6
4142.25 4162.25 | 0.4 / 11.2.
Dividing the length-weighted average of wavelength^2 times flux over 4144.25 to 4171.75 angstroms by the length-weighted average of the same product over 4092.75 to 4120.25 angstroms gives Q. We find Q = 1.33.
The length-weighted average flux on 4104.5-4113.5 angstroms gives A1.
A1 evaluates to 8.29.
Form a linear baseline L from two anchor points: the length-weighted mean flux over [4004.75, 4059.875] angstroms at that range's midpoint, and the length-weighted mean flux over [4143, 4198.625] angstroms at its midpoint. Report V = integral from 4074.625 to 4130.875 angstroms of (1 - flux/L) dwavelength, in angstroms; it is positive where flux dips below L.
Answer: 9.5 angstroms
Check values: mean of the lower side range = 12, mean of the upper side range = 11.3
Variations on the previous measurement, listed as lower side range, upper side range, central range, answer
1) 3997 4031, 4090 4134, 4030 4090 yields -3.5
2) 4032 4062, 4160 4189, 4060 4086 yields 1.7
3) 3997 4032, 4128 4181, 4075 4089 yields 0.9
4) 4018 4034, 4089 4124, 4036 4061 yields -2.3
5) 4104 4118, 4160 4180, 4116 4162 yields -4.9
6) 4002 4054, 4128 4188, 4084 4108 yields 6.2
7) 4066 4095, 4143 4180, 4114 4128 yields 0.0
